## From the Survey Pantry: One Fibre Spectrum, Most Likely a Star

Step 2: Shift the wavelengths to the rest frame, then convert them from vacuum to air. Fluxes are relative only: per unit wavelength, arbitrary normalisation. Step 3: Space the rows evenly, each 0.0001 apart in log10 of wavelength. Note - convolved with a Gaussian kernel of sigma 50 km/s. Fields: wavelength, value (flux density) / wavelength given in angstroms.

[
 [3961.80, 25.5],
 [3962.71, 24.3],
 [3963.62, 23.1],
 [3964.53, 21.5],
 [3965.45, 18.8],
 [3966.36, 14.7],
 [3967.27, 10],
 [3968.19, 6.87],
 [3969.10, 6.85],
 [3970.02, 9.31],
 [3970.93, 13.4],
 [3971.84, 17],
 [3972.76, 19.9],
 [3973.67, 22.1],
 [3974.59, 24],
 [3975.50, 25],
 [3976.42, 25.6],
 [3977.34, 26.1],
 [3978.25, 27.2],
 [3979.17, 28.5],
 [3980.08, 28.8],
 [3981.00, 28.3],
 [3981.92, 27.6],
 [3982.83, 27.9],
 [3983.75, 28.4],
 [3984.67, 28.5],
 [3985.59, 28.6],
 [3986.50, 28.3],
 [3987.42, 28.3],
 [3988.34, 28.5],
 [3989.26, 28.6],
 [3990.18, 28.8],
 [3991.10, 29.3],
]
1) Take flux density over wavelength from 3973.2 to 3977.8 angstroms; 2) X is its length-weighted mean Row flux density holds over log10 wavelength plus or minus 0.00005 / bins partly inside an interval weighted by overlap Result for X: 24.6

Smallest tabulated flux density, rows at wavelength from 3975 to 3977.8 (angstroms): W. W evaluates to 25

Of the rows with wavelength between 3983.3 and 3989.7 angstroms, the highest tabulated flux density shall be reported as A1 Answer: 28.6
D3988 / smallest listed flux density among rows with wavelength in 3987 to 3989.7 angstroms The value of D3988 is 28.3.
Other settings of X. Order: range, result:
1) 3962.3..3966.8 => 20.5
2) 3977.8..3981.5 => 28.2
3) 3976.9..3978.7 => 26.7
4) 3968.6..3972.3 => 11.6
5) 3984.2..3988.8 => 28.4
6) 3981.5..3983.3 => 27.8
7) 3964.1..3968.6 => 14.4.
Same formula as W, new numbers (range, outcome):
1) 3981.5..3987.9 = 27.6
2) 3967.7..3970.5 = 6.85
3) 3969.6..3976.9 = 9.31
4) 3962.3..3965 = 21.5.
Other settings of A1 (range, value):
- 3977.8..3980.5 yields 28.8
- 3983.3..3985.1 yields 28.5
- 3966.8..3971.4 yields 13.4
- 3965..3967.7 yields 18.8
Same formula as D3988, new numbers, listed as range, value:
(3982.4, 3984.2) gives 27.9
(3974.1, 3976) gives 24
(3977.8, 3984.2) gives 27.2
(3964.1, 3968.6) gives 6.87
